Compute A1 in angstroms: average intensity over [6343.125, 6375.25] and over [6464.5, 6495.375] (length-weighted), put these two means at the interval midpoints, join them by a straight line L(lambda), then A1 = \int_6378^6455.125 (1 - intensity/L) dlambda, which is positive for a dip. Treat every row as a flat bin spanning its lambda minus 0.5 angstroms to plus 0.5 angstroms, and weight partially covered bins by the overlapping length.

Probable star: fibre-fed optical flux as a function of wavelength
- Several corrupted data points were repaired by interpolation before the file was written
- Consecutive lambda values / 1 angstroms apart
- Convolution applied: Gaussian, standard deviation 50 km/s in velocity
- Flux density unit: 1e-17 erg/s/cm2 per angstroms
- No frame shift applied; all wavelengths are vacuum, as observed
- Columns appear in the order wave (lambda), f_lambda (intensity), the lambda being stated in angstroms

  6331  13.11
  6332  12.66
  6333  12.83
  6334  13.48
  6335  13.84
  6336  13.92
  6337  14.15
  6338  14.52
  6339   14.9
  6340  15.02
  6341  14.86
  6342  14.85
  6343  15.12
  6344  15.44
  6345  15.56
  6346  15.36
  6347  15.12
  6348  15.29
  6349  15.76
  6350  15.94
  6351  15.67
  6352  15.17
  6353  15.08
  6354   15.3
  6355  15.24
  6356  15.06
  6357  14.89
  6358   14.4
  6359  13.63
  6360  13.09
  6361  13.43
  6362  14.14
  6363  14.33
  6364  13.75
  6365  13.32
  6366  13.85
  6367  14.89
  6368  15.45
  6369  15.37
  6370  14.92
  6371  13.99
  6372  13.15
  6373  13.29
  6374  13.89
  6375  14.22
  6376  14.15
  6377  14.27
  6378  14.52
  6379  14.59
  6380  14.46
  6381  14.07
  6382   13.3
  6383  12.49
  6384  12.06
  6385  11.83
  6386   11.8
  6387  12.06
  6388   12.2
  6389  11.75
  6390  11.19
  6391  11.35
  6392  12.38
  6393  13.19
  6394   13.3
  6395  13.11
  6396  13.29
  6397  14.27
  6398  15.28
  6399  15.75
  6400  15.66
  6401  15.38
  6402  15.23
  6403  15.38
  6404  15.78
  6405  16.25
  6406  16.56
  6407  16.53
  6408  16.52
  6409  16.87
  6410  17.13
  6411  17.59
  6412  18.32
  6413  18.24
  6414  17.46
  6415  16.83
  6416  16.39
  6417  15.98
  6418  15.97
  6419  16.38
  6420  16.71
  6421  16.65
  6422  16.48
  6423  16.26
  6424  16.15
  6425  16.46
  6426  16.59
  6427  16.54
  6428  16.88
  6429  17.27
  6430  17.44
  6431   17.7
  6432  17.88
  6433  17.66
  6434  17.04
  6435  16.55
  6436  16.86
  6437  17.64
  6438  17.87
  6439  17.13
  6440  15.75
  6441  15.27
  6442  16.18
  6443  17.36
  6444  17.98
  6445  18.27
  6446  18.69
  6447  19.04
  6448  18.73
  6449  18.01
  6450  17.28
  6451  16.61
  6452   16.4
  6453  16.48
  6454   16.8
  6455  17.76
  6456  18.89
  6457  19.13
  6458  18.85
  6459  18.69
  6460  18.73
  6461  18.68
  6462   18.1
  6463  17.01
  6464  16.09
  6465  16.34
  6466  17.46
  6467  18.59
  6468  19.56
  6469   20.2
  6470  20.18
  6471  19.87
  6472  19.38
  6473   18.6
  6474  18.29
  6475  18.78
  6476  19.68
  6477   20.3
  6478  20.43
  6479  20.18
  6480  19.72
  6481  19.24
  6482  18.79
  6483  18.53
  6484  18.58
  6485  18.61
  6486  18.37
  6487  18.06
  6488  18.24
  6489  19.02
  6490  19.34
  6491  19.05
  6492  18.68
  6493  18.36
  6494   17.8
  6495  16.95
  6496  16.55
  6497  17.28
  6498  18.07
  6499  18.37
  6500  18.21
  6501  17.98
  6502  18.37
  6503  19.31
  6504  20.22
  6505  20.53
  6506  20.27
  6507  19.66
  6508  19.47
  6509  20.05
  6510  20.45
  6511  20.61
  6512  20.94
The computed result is 4.0 angstroms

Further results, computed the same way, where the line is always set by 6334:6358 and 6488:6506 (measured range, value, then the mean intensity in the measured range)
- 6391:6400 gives 1.32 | 13.8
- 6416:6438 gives 0.08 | 16.8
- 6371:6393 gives 3.89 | 13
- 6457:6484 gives -1.44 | 18.9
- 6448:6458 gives -0.07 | 17.6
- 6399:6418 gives -0.07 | 16.5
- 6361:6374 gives 1.12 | 14.2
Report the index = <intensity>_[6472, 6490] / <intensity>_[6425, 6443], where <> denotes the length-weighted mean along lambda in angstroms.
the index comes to 1.12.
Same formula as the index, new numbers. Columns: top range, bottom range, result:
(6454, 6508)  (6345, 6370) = 1.27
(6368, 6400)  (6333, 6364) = 0.92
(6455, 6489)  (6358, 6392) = 1.39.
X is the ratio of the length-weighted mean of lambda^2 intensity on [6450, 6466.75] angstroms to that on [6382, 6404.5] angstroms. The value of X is 1.34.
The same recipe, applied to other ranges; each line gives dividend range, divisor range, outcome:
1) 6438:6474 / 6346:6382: 1.27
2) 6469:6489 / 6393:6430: 1.21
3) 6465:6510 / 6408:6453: 1.13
